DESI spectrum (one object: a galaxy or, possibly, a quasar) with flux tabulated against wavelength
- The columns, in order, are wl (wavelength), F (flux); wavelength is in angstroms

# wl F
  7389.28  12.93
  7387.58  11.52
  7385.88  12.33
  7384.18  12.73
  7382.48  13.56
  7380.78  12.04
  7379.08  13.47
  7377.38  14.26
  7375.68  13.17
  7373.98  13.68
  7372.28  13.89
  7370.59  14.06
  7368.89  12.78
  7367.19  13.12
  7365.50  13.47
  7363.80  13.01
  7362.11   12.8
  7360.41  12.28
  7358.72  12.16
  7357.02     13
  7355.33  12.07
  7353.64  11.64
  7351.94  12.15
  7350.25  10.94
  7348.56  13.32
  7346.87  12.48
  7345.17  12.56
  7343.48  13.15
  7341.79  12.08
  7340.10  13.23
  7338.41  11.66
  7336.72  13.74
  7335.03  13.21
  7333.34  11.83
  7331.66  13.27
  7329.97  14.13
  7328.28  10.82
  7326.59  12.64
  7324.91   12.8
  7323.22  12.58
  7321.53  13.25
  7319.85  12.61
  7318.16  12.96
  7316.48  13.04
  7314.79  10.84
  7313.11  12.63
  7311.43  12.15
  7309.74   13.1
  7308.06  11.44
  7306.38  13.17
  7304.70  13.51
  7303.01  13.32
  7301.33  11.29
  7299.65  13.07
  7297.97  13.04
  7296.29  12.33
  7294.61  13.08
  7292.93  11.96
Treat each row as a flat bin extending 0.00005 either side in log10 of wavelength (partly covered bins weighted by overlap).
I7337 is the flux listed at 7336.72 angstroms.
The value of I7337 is 13.74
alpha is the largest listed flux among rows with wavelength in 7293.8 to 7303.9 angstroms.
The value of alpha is 13.32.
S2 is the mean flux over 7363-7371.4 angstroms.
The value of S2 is 13.3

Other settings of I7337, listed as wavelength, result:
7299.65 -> 13.07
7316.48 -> 13.04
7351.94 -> 12.15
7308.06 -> 11.44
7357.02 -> 13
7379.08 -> 13.47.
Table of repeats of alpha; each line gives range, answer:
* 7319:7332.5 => 14.13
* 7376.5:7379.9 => 14.26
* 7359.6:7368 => 13.47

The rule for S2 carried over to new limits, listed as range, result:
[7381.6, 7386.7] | 12.9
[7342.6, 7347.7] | 12.7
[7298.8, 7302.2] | 12.2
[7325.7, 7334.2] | 12.6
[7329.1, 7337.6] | 13.2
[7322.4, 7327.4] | 12.7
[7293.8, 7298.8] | 12.8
